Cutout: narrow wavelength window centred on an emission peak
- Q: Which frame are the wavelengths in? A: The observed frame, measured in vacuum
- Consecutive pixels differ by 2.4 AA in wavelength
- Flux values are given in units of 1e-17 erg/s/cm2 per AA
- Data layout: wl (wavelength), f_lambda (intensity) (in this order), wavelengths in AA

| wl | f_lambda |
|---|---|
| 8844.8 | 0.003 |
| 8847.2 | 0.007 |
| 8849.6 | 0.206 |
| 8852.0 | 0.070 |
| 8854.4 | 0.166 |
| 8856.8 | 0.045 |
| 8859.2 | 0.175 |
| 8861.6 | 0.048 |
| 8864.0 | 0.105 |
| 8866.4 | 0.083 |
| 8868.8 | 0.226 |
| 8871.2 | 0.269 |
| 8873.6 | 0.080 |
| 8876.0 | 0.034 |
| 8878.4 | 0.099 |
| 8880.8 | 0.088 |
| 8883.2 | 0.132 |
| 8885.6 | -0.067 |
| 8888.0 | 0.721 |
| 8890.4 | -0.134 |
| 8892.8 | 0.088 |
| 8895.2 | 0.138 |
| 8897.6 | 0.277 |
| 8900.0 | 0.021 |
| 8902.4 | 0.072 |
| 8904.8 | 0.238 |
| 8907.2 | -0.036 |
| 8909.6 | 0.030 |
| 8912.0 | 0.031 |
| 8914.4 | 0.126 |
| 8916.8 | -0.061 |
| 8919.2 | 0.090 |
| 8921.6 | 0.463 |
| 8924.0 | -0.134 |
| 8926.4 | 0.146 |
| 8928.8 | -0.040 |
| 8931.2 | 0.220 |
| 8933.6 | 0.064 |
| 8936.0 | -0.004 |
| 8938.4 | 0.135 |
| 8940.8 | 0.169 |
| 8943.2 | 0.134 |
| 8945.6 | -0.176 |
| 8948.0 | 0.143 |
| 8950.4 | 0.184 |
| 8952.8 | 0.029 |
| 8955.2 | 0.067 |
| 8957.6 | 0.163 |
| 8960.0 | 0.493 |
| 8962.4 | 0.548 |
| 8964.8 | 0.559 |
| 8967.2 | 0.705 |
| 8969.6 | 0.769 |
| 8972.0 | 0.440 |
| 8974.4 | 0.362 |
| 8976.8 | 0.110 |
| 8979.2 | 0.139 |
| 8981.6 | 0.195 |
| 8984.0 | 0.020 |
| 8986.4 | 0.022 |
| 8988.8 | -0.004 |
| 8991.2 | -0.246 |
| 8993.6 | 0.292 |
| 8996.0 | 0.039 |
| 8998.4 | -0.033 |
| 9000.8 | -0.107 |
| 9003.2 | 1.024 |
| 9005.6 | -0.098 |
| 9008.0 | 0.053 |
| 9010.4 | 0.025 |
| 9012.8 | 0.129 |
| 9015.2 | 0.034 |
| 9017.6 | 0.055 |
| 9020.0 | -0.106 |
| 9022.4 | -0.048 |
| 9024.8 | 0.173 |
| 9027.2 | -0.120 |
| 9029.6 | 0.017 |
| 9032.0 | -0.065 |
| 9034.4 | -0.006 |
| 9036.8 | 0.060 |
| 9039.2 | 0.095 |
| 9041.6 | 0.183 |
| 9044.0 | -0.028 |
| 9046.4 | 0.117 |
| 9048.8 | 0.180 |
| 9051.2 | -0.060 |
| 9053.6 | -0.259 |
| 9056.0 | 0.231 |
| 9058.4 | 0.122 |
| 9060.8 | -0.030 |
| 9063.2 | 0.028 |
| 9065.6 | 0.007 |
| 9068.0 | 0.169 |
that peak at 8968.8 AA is [O II] 3727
